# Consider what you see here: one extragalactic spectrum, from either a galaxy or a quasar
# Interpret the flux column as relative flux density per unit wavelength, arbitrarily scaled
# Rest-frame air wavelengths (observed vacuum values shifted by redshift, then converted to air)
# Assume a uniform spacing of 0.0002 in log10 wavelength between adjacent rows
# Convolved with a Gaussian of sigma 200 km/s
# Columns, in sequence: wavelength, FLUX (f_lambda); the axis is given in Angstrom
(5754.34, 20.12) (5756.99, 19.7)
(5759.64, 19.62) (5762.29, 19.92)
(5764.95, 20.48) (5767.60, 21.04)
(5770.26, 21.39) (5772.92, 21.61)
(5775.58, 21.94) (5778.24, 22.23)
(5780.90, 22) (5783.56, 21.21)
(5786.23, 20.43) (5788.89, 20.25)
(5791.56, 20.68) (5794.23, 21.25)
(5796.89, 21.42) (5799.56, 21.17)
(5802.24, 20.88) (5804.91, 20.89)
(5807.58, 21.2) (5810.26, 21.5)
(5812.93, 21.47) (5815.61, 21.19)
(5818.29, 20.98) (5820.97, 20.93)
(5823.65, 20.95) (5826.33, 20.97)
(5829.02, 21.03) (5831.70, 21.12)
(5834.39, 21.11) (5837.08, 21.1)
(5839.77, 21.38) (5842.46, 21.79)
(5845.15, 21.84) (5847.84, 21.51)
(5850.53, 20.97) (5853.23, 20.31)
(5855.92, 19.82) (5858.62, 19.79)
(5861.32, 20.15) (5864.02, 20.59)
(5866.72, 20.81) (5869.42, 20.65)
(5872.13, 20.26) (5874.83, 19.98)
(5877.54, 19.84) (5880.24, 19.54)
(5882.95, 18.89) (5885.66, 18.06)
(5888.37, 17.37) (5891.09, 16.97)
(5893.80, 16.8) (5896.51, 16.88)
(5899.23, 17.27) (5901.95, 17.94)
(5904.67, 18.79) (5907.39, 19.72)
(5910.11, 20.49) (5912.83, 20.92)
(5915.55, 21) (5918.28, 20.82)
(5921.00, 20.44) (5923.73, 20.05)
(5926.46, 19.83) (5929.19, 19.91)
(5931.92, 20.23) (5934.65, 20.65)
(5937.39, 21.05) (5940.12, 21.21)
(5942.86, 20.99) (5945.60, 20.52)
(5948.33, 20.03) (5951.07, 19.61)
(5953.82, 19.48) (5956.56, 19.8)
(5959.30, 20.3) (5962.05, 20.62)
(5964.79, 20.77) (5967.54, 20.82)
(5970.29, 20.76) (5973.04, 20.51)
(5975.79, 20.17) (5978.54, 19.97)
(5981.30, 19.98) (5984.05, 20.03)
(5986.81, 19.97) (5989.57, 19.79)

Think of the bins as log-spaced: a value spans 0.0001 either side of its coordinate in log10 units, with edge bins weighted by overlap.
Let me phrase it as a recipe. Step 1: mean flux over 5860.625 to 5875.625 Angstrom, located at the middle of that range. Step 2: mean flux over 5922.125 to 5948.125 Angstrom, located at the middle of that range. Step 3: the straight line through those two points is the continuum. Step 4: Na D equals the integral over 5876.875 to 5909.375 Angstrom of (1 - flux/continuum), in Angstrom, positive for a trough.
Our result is 3.6 Angstrom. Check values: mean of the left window 20.4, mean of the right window 20.5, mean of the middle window 18.2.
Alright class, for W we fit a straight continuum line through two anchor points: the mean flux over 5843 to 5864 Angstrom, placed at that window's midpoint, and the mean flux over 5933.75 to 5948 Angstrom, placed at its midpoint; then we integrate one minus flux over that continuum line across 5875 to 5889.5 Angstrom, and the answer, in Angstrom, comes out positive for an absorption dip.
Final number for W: 1.30 Angstrom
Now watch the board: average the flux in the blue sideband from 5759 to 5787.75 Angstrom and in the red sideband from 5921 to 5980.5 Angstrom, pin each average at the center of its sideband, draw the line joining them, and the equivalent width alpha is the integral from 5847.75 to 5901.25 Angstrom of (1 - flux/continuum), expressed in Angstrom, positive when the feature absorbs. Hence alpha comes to 3.7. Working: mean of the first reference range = 21.1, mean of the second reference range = 20.3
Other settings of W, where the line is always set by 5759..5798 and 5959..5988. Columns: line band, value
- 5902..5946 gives 0.42 Angstrom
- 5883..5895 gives 1.85 Angstrom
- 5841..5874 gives 0.12 Angstrom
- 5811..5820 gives -0.13 Angstrom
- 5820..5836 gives -0.11 Angstrom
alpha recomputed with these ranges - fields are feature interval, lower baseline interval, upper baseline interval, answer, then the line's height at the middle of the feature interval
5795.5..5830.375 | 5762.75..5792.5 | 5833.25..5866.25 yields -0.2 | 21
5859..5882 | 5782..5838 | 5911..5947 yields 0.7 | 20.8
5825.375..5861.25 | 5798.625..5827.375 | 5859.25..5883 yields -0.6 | 20.6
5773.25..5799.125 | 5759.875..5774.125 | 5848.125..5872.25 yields -0.7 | 20.7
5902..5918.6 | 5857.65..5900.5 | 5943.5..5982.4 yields -0.5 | 19.5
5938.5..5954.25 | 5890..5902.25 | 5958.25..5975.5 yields -0.6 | 19.6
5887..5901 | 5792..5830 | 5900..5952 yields 2.3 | 20.5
